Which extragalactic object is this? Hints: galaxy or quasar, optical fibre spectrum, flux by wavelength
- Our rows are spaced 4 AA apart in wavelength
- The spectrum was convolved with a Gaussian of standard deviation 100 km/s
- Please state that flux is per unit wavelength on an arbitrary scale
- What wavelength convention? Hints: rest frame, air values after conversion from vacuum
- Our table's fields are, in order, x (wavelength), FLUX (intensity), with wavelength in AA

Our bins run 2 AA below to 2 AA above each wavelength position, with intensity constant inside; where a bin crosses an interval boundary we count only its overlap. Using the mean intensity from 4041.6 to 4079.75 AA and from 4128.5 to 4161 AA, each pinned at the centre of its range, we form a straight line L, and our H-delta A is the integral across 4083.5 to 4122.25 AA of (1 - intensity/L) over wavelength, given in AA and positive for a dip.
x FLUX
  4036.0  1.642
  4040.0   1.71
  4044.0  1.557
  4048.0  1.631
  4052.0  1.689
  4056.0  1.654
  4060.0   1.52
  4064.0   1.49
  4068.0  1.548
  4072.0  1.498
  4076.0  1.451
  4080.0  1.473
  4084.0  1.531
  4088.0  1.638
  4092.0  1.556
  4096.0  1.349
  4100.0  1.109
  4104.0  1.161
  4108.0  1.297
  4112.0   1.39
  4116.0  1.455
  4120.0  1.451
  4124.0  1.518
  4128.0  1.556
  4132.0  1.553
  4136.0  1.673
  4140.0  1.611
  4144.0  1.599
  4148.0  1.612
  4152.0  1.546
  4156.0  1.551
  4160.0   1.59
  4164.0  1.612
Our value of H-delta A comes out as 4.54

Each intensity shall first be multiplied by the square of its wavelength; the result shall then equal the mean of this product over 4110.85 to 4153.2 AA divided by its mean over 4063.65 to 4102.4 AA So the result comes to 1.1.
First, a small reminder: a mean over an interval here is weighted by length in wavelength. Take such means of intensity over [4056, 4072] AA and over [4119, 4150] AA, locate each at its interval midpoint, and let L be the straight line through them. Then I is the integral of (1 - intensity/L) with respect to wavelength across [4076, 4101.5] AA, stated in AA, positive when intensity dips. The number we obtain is 1.6 AA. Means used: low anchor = 1.53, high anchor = 1.58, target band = 1.45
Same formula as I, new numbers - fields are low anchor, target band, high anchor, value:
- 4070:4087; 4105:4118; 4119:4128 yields 1.20 AA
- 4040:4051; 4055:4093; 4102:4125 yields -0.37 AA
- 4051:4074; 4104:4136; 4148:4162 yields 2.28 AA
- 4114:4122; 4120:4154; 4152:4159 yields -1.61 AA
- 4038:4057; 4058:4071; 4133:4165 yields 0.96 AA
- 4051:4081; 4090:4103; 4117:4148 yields 1.89 AA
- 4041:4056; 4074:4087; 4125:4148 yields 0.99 AA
